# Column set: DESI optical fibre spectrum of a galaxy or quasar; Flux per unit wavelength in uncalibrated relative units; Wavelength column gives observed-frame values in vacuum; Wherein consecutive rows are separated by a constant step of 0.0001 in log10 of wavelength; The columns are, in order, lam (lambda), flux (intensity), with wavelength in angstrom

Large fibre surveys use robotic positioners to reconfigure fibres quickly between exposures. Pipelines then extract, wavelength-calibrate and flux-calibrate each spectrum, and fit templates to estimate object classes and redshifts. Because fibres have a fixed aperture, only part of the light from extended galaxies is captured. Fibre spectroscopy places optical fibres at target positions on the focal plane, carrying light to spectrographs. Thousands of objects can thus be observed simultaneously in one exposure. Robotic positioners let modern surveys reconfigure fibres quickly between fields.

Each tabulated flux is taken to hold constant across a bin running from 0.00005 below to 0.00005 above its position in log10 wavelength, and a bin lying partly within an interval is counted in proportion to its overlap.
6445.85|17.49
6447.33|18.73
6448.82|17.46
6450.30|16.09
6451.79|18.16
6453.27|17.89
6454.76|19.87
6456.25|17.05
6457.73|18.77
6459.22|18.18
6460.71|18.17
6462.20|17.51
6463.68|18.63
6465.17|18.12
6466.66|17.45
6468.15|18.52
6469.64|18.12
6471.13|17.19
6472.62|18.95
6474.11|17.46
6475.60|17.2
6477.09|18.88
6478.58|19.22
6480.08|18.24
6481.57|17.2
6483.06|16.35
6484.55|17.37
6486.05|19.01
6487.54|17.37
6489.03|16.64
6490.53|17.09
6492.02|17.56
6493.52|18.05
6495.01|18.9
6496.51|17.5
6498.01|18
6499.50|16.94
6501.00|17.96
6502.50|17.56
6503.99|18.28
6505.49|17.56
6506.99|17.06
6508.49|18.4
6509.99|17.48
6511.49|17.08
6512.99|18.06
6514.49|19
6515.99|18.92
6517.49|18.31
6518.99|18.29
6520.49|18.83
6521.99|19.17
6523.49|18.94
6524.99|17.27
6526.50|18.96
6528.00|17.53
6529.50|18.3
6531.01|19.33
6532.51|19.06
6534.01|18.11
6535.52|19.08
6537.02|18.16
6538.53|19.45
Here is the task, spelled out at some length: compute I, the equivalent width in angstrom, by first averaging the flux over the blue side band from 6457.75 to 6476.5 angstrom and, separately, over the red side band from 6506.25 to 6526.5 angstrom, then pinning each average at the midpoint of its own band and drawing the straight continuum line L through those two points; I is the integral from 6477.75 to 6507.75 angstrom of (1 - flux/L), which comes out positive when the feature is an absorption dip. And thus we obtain 0.7 angstrom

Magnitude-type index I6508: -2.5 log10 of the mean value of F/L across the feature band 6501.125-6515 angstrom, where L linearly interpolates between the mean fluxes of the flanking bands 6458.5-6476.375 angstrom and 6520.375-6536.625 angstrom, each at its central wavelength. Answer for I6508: 0.03 mag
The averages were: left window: 18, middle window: 17.8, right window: 18.6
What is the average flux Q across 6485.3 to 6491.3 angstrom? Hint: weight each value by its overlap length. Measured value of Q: 17.5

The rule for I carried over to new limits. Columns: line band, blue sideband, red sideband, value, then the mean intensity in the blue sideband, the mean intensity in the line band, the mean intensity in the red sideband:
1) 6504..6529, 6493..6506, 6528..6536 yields 0.1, 17.9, 18.2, 18.6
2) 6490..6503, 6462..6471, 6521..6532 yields 0.4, 18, 17.7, 18.5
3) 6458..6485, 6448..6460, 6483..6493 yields -0.4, 17.9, 18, 17.4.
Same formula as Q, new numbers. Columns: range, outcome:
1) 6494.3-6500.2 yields 17.8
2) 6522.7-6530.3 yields 18.2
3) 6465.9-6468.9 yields 18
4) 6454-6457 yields 18.5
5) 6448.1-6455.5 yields 17.9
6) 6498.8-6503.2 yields 17.5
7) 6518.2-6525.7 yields 18.5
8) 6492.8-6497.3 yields 18.1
